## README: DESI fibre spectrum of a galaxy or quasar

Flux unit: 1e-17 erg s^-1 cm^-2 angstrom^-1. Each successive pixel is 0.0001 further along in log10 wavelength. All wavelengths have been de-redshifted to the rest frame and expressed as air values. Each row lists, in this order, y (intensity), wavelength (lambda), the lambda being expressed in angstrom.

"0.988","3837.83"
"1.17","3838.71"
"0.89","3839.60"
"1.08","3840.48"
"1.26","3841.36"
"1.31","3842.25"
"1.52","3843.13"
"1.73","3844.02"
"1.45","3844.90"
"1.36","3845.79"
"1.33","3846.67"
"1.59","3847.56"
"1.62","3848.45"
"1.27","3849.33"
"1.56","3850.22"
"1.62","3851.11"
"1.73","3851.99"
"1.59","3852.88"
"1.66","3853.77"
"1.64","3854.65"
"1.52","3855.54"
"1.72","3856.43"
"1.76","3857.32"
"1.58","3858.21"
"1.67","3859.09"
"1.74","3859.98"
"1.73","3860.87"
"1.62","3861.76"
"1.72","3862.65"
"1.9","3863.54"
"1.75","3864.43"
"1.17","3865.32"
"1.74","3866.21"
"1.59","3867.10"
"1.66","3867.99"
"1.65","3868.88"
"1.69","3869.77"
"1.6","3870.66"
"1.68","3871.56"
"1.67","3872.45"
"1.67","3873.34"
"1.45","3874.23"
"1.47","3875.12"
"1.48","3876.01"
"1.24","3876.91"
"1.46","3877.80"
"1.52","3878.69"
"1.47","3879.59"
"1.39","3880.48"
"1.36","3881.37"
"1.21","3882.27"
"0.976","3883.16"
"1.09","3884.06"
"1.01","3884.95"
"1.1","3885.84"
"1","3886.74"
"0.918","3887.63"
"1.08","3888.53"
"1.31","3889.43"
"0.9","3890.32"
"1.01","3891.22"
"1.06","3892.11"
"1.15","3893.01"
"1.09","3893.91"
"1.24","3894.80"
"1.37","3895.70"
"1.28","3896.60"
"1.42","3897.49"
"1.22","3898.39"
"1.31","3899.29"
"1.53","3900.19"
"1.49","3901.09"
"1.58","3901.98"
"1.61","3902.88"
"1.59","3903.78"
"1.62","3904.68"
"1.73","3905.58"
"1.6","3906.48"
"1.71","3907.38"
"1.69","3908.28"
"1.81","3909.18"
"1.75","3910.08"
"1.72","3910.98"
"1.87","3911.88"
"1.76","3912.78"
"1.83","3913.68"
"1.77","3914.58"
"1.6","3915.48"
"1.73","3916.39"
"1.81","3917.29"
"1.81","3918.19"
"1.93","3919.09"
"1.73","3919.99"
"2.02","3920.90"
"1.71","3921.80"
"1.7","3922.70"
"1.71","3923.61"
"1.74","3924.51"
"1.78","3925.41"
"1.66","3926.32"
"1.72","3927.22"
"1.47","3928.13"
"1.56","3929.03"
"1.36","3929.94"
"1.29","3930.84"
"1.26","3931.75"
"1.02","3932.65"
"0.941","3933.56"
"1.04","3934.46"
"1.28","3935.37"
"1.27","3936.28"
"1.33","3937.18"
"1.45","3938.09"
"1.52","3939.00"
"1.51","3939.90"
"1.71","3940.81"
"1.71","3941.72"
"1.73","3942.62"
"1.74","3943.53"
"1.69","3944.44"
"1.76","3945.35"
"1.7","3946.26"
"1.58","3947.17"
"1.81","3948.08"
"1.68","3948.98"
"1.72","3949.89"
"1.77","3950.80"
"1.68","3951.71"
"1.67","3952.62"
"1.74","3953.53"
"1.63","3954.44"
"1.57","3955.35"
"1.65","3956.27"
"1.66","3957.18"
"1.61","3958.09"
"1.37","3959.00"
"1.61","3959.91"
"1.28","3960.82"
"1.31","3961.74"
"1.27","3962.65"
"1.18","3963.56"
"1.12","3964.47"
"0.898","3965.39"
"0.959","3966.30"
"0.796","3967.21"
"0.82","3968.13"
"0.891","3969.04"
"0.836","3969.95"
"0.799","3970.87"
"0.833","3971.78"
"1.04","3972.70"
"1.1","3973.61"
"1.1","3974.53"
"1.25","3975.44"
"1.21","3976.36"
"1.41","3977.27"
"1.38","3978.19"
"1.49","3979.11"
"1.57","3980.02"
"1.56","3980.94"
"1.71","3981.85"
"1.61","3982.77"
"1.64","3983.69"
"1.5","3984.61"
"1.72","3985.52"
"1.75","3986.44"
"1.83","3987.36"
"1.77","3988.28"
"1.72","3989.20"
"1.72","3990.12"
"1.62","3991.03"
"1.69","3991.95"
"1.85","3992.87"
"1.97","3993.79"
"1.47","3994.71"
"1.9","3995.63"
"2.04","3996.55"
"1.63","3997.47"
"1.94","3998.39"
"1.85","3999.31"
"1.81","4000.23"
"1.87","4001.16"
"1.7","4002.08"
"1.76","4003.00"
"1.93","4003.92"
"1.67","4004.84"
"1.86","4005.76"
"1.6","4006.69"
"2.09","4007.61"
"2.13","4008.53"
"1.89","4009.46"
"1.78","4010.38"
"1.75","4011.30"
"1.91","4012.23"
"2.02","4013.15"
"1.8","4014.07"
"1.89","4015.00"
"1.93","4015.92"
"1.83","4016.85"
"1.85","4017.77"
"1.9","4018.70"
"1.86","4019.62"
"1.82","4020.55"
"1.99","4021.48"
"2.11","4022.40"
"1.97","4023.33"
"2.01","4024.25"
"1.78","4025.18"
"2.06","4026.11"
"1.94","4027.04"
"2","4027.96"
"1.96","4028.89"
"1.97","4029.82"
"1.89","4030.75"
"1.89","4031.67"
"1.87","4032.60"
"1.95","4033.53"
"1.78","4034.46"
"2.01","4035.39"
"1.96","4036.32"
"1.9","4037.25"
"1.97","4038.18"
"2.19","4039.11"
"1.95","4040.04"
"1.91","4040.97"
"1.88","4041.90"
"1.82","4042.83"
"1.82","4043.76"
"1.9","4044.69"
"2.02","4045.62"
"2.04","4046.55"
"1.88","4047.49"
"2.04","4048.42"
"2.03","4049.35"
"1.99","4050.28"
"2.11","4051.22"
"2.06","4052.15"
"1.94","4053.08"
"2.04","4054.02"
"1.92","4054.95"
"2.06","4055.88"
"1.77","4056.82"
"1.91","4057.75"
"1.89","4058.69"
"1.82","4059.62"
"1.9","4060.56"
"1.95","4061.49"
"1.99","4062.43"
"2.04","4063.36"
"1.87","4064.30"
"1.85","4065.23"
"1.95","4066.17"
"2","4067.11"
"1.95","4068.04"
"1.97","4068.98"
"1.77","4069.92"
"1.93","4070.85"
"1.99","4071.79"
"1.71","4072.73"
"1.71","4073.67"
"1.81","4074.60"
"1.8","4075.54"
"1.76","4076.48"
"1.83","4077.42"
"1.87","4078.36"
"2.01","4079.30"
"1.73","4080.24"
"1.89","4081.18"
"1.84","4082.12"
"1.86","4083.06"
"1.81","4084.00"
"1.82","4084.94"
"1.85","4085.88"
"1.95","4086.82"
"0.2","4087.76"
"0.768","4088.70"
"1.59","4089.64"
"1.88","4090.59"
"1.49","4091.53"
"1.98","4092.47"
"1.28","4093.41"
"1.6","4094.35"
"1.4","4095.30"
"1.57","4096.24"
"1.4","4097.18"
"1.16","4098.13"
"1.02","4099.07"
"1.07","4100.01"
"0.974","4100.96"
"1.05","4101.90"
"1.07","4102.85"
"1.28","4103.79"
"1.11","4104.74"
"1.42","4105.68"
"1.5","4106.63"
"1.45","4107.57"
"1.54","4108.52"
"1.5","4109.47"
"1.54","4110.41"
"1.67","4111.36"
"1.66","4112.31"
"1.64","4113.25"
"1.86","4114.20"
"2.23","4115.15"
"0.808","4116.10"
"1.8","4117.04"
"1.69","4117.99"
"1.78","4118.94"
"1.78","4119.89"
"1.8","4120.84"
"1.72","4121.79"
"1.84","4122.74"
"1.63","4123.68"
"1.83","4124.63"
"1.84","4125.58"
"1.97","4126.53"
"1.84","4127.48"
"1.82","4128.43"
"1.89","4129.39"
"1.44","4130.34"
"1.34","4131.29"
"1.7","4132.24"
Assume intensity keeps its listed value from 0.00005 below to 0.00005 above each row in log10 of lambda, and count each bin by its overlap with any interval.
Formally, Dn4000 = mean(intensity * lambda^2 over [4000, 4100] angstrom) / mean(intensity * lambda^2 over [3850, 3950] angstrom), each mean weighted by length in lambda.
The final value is 1.30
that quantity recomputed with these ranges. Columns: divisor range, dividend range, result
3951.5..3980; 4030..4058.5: 1.60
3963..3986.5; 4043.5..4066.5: 1.65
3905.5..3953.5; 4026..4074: 1.27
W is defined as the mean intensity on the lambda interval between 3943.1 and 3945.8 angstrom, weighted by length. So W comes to 1.73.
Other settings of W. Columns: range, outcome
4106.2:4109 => 1.5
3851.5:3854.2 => 1.66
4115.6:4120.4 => 1.58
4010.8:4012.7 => 1.83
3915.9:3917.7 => 1.76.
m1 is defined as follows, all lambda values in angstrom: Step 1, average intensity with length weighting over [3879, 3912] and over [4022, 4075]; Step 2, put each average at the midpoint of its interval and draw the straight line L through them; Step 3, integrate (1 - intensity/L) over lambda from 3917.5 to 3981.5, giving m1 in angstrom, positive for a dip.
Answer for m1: 4.5 angstrom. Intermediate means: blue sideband 1.35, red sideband 1.94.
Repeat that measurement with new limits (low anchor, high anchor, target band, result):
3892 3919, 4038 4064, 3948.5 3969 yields 3.72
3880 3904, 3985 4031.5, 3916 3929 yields -3.28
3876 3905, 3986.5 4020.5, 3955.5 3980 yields 6.68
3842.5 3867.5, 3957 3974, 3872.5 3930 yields -4.19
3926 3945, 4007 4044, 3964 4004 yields 5.58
